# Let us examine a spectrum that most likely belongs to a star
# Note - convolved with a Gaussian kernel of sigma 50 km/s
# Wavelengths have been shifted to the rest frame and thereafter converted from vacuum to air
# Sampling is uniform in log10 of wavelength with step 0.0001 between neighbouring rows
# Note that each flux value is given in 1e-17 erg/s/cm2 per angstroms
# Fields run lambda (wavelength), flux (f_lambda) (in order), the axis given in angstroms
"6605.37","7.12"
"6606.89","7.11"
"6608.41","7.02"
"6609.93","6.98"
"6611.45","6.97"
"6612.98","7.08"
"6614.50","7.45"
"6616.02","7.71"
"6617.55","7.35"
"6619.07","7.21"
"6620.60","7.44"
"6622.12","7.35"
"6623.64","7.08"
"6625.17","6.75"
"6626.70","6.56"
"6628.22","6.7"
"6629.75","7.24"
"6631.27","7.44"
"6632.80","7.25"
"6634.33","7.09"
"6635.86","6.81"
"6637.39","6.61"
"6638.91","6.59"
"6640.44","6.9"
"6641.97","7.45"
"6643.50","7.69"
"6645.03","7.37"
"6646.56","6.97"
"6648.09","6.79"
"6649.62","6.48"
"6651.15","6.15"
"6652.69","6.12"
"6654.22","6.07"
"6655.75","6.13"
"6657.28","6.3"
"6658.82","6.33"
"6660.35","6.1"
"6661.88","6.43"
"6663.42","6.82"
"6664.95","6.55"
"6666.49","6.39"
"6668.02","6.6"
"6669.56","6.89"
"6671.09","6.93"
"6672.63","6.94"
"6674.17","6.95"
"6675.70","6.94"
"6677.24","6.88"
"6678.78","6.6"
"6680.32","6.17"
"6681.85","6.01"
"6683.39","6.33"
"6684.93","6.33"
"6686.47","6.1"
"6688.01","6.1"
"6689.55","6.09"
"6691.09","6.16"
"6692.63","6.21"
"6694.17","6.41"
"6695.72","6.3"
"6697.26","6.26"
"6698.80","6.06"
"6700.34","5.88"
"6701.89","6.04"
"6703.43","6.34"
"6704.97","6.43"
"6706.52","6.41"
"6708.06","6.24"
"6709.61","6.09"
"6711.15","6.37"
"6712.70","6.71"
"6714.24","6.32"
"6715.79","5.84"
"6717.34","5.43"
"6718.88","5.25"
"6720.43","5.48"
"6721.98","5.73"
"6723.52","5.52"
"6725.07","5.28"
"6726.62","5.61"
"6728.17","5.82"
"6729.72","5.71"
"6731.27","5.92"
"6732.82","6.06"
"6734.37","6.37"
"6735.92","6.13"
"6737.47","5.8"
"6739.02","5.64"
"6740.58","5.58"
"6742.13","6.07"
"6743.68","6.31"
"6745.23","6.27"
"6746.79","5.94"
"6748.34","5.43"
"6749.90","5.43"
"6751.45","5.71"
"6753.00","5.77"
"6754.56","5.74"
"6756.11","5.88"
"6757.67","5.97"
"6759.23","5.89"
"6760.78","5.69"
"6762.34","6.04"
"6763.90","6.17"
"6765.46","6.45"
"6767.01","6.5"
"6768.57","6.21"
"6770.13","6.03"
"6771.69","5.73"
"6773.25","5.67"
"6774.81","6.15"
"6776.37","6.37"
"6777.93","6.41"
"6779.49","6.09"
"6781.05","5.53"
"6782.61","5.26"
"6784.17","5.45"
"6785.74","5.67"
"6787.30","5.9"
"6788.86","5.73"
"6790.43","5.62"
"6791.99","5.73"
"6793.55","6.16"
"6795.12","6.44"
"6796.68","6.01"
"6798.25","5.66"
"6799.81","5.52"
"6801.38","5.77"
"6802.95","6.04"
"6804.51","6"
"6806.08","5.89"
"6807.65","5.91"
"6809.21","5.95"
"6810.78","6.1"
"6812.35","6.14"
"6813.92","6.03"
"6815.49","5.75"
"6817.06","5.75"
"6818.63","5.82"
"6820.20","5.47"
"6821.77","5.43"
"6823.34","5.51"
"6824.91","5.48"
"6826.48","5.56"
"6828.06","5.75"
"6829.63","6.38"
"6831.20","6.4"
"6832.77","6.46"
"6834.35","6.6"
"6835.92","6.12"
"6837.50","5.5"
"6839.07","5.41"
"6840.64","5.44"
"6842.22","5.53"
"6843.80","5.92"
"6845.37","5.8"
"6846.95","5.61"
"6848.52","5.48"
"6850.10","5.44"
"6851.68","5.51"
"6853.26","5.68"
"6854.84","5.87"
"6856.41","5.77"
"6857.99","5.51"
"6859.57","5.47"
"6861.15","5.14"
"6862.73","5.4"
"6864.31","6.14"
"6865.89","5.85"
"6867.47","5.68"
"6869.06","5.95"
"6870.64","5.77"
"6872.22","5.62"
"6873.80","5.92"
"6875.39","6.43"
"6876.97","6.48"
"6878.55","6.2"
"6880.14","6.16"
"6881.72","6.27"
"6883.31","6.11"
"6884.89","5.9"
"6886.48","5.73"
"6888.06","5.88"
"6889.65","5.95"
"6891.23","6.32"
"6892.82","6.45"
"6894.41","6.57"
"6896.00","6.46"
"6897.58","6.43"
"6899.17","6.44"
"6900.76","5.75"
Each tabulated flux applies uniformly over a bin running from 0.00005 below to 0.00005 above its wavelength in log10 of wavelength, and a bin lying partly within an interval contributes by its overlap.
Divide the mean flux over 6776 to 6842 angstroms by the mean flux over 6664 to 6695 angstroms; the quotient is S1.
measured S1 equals 0.9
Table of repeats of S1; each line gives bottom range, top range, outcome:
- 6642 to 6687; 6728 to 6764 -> 0.89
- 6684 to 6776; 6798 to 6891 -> 0.97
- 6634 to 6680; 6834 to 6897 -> 0.88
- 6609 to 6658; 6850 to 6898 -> 0.86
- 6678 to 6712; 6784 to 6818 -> 0.94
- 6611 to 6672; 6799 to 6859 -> 0.85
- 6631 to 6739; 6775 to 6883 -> 0.92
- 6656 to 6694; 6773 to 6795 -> 0.91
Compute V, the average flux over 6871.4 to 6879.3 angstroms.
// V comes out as 6.13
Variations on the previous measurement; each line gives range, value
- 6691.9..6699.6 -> 6.25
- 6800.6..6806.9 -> 5.92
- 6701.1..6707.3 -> 6.3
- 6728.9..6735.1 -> 6.01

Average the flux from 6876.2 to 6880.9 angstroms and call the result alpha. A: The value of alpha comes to 6.28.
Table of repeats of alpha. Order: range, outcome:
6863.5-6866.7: 5.99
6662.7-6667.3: 6.59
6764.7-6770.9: 6.3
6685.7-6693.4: 6.13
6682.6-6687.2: 6.25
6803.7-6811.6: 5.97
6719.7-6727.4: 5.53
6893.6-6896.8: 6.52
